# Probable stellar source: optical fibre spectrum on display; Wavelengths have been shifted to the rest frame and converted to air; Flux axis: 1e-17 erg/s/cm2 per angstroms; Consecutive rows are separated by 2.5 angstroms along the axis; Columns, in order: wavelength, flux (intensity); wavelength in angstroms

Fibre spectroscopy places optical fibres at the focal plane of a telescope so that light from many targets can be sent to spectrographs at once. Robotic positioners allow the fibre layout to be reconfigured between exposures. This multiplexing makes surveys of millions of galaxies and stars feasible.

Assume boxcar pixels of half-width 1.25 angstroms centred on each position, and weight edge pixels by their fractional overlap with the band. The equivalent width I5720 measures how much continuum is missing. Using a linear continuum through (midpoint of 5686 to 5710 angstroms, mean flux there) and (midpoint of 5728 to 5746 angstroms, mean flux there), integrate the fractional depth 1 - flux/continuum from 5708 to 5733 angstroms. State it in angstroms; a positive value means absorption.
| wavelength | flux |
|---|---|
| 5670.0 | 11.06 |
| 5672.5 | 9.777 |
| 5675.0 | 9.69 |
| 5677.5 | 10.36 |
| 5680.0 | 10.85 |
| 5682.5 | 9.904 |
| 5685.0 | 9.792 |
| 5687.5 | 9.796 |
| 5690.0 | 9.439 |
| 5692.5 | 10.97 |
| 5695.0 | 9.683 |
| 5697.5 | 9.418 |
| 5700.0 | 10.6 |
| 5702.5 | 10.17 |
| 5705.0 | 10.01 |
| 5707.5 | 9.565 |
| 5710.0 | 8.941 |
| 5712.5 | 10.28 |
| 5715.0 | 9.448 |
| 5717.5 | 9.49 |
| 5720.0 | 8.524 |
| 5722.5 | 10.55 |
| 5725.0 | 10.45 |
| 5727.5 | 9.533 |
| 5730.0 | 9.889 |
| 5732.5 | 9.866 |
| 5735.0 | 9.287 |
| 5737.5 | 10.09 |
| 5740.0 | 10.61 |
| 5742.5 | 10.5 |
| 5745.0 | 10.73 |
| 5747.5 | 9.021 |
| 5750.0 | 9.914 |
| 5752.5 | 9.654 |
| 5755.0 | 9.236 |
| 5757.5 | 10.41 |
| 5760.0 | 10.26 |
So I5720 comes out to 0.8 angstroms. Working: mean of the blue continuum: 9.91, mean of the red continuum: 10.1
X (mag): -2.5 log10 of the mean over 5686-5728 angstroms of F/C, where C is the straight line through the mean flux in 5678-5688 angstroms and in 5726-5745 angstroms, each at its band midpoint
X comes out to 0.03 mag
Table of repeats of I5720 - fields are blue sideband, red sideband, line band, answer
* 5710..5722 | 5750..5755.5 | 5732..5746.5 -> -1.0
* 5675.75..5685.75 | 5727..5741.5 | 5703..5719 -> 0.7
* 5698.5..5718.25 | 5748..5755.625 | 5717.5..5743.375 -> -0.6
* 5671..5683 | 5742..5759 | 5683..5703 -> 0.2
